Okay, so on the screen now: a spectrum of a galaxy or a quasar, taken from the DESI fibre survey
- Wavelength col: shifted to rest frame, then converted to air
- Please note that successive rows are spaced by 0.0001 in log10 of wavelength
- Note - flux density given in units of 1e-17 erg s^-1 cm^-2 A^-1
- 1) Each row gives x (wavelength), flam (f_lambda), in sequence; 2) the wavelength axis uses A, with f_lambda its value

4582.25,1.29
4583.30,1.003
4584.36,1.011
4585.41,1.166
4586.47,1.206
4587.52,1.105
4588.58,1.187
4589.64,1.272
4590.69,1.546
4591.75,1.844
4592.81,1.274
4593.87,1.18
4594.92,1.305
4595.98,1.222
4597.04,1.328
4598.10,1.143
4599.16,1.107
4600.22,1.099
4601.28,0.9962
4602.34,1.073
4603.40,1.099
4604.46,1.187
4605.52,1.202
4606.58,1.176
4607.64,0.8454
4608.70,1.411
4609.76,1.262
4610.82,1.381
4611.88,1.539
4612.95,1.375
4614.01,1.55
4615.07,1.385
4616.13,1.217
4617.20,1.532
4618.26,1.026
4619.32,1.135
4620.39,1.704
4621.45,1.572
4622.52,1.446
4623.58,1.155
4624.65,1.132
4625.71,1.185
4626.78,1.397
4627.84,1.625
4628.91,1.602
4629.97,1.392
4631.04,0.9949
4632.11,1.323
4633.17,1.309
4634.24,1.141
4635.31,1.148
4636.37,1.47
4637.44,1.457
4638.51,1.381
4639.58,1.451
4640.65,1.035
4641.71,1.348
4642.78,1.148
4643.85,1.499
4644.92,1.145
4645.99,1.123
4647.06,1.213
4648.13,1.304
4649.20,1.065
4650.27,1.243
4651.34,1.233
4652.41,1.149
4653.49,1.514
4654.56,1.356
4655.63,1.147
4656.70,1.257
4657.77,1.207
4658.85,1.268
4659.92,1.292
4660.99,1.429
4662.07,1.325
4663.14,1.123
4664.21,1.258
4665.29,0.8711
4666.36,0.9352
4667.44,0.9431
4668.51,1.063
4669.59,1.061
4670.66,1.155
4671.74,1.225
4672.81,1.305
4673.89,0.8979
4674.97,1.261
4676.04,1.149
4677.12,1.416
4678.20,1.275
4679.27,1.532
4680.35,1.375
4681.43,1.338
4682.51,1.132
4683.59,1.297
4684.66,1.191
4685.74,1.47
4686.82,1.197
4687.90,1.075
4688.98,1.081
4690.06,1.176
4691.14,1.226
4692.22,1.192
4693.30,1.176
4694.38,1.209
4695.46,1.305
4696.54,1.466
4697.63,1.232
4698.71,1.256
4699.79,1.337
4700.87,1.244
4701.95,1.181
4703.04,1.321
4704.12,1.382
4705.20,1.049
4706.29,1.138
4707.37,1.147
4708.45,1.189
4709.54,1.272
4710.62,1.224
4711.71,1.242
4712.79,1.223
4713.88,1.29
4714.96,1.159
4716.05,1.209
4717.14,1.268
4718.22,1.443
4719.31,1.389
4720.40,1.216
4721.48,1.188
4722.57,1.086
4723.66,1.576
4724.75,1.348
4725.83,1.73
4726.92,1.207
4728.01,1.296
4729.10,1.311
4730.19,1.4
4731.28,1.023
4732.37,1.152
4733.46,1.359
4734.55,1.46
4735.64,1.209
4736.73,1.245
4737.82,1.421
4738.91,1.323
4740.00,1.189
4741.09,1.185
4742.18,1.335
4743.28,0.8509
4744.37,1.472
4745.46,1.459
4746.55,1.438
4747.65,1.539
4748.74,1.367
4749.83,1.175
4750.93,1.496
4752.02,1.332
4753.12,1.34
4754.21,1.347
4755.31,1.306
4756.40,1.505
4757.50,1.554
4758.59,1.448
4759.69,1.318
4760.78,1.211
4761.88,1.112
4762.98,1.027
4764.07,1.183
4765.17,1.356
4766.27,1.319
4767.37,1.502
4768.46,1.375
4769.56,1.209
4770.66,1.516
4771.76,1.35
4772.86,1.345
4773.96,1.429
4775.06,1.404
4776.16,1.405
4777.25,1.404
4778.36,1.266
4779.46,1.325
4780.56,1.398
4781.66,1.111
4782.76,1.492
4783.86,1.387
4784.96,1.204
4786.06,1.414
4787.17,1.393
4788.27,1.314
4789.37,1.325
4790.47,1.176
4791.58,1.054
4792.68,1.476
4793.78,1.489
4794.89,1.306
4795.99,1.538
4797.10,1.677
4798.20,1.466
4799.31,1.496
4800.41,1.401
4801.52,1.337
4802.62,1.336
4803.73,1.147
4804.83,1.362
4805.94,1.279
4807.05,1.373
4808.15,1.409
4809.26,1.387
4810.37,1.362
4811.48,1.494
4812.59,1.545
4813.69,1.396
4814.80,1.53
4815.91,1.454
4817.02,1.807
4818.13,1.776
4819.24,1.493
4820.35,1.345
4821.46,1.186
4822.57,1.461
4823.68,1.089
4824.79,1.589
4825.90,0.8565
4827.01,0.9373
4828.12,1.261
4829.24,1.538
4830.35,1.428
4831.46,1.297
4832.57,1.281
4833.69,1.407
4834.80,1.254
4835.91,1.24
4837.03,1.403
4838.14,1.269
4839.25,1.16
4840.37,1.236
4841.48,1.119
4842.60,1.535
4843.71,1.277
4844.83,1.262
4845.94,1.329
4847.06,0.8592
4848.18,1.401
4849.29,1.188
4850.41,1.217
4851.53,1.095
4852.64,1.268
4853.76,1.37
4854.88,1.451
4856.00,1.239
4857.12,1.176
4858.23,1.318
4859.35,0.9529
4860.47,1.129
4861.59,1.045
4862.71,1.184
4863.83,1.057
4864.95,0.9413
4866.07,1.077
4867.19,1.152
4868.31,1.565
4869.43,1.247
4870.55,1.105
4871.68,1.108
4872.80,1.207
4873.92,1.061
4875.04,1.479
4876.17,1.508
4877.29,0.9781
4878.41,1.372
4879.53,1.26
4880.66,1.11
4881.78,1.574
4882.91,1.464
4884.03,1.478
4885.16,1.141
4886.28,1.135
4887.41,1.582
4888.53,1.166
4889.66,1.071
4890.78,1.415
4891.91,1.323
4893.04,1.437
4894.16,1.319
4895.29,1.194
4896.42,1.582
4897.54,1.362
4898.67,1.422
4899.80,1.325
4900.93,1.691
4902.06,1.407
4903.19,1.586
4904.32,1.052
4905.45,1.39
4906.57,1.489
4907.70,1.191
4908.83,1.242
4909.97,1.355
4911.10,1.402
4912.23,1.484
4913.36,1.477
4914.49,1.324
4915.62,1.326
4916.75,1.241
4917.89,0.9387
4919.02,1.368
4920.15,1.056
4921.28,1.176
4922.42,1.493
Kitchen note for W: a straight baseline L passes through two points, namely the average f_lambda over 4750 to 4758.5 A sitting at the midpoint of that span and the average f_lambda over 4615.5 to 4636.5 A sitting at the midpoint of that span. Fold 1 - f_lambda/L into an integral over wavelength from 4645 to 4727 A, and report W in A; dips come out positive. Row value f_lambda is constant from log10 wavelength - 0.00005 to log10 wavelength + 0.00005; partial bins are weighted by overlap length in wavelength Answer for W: 7.42 A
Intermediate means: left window 1.32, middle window 1.24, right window 1.4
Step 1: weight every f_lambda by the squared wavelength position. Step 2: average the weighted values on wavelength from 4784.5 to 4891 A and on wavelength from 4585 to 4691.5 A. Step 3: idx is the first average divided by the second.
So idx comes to 1.13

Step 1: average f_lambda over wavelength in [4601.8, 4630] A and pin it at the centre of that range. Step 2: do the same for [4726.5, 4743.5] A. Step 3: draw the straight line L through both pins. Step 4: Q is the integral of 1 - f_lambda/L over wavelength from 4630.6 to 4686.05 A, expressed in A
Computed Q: 2.6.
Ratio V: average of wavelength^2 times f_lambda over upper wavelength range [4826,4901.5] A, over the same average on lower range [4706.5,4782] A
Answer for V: 1.0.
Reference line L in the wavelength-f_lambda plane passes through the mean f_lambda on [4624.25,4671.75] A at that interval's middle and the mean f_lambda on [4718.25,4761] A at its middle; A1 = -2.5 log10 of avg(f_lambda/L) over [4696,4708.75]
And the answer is 0.04 mag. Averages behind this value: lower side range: 1.24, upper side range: 1.33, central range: 1.25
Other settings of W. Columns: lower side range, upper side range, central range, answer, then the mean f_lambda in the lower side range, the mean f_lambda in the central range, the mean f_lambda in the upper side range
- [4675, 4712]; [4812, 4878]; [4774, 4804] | -2.35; 1.25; 1.36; 1.27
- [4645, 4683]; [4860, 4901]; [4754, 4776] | -1.80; 1.21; 1.34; 1.27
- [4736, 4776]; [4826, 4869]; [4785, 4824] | -3.77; 1.33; 1.4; 1.23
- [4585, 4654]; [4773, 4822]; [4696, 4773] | 3.05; 1.28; 1.3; 1.39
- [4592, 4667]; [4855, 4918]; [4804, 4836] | -2.31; 1.26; 1.37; 1.29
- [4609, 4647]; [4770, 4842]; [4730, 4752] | 0.73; 1.33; 1.3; 1.36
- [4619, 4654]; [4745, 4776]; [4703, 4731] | 1.26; 1.3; 1.28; 1.36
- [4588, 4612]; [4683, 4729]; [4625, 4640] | -1.17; 1.24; 1.35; 1.26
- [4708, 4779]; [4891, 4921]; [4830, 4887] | 3.95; 1.32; 1.24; 1.34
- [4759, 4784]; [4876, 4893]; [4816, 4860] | 0.66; 1.32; 1.29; 1.3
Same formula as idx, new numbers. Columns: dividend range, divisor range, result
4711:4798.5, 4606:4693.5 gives 1.10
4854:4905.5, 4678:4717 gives 1.11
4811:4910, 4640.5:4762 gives 1.10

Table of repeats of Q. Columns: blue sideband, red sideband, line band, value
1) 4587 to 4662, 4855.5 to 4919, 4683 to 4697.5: 0.55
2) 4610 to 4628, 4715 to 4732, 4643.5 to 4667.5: 2.31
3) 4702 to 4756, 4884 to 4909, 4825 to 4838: 0.52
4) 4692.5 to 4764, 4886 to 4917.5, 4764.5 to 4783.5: -0.82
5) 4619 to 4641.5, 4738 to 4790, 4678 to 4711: 2.20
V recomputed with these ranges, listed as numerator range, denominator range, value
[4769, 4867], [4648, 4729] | 1.12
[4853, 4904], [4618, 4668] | 1.12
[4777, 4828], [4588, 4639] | 1.14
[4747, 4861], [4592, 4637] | 1.13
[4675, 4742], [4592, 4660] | 1.03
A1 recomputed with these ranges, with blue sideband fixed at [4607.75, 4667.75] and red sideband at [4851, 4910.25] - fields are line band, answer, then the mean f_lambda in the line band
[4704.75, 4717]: 0.08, 1.2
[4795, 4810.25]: -0.09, 1.4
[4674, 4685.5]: 0.00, 1.29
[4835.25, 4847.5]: 0.03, 1.25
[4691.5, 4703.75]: 0.02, 1.27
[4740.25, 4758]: -0.06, 1.35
